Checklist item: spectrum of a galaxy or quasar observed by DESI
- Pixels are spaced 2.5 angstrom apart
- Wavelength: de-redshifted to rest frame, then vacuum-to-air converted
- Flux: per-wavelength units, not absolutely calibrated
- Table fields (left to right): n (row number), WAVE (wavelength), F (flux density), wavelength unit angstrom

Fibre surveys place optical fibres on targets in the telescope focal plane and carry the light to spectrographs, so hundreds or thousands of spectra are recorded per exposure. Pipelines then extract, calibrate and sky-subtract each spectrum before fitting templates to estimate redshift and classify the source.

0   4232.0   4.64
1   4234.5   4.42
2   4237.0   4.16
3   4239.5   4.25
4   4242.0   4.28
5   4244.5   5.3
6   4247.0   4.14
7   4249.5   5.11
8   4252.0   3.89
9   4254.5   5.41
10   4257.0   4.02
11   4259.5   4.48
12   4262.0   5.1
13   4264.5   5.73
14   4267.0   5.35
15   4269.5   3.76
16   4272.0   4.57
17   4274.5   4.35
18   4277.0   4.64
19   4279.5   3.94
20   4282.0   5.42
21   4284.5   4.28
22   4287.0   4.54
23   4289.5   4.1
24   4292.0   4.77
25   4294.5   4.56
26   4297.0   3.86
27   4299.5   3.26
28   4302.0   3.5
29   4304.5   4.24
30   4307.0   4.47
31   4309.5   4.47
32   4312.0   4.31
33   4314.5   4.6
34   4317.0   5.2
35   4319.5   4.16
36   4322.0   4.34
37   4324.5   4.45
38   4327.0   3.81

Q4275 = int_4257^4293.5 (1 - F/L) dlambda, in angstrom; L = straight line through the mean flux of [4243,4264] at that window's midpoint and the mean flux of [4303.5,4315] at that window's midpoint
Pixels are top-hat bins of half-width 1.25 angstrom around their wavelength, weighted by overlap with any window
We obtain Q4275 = -0.2 angstrom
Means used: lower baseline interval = 4.71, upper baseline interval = 4.41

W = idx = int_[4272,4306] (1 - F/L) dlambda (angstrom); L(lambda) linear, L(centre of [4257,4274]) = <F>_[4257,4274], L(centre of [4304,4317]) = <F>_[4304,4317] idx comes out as 2.54 angstrom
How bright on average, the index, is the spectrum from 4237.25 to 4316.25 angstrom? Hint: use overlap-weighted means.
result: 4.47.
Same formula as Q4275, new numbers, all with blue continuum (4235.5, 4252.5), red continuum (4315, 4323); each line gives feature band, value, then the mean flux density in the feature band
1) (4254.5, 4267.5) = -1.3 angstrom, 4.96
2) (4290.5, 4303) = 1.5 angstrom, 4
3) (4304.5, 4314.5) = 0.3 angstrom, 4.42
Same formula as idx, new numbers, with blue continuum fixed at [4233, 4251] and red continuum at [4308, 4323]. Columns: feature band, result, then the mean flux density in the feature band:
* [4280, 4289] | -0.2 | 4.63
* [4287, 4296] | 0.1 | 4.47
